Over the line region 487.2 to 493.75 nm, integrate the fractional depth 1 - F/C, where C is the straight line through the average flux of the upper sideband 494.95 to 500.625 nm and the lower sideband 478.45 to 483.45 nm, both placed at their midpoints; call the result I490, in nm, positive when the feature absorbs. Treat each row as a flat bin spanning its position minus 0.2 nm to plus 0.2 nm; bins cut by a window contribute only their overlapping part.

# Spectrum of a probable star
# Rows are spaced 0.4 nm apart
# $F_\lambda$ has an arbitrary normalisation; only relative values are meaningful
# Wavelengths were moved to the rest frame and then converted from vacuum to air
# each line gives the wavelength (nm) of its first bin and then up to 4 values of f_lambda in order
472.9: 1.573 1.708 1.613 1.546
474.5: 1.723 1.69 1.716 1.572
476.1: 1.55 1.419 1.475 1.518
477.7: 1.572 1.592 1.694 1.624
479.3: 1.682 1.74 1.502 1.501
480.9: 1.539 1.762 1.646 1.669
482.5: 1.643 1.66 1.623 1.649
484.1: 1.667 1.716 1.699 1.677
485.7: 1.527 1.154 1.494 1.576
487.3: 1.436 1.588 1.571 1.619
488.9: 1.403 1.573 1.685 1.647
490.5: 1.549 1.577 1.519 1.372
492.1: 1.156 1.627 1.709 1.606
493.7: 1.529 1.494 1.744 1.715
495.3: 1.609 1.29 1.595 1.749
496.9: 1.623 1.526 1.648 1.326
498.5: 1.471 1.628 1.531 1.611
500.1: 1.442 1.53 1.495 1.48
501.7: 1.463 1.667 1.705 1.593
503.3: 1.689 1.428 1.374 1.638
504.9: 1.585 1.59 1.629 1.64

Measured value 0.18 nm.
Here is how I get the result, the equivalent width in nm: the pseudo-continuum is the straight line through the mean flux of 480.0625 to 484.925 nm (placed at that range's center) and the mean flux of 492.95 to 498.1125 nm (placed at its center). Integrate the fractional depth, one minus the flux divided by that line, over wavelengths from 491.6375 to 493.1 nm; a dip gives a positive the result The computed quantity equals 0.11 nm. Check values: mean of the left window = 1.64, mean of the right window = 1.59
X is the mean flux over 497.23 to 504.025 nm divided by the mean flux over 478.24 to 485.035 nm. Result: 0.94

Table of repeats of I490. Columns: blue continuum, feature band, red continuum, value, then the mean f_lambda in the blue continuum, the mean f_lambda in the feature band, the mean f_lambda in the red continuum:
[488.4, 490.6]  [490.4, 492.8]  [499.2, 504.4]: 0.151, 1.58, 1.47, 1.54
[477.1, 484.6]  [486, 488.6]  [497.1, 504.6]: 0.164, 1.63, 1.5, 1.54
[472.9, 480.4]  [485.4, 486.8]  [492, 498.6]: 0.139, 1.61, 1.43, 1.56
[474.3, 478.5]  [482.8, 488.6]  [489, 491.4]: 0.045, 1.59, 1.57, 1.59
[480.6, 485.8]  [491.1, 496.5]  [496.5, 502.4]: 0.123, 1.65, 1.54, 1.54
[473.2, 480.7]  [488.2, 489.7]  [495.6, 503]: 0.017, 1.6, 1.55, 1.55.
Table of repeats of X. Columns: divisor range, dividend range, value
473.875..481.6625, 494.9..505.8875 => 0.97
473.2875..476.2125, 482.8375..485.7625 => 1.01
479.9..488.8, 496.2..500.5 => 0.98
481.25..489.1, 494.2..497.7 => 1.01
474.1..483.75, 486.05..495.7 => 0.95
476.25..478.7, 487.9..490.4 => 1.02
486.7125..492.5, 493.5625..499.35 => 1.03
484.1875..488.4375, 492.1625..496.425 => 1.02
